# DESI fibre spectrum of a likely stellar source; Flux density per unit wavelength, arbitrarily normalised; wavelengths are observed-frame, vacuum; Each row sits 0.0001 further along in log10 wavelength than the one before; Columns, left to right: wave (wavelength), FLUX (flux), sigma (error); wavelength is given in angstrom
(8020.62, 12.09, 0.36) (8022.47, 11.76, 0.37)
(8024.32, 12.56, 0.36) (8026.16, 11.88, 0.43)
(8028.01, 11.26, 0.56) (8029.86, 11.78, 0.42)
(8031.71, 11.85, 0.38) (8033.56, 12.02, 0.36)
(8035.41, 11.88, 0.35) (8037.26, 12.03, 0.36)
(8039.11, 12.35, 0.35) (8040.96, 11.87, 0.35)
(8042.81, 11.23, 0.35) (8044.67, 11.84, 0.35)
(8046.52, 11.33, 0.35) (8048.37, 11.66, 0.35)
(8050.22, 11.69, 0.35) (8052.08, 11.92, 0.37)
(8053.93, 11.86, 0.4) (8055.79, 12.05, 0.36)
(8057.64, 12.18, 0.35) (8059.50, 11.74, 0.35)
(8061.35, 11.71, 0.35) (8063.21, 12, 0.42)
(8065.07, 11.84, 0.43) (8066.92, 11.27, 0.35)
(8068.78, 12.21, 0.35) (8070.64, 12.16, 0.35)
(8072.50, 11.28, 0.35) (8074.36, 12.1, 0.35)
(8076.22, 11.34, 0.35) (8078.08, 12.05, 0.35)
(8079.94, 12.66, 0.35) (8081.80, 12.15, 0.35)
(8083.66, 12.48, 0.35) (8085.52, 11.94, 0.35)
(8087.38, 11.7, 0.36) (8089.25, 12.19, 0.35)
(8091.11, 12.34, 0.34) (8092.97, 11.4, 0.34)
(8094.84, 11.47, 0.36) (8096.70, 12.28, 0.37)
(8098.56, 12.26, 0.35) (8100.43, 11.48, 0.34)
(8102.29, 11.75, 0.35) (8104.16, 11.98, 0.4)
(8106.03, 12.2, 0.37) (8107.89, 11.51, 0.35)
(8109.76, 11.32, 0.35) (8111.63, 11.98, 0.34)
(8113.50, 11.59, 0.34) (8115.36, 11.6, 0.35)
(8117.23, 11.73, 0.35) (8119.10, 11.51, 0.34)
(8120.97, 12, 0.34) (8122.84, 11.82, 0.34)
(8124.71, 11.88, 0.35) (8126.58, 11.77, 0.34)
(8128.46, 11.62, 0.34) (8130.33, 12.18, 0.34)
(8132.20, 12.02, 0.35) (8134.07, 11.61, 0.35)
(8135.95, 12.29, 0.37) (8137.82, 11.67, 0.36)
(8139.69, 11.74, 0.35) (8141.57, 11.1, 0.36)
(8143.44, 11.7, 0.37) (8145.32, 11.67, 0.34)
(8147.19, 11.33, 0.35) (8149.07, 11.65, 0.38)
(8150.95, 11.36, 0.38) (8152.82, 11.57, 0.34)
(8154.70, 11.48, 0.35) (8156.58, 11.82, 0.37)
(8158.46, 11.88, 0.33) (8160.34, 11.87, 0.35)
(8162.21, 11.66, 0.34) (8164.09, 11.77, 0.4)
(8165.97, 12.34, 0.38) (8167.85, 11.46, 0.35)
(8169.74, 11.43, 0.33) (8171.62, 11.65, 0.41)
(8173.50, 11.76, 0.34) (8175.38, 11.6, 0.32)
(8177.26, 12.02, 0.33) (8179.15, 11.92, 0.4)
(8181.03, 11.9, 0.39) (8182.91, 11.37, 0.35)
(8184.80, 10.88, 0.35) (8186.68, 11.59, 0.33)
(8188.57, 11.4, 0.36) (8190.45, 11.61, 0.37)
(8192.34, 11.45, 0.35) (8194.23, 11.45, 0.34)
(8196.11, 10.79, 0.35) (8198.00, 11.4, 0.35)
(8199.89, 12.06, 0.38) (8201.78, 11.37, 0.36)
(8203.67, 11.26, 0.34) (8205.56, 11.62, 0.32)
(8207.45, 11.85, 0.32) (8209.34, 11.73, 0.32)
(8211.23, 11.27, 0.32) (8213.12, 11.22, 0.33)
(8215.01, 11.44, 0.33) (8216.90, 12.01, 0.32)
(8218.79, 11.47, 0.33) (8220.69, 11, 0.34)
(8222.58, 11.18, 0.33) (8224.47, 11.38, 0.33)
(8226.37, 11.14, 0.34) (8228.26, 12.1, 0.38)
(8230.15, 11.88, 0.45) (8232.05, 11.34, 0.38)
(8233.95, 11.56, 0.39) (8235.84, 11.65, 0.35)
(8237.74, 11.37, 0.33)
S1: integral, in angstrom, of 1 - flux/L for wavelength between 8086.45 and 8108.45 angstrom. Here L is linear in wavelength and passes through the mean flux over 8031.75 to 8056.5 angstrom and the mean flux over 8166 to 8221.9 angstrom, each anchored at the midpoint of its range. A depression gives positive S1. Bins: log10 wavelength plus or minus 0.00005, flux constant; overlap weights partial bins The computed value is -0.32 angstrom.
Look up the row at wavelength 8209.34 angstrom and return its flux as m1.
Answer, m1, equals 11.73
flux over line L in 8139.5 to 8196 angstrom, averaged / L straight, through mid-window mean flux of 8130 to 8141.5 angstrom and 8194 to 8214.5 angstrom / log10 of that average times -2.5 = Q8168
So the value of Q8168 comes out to 0.006 mag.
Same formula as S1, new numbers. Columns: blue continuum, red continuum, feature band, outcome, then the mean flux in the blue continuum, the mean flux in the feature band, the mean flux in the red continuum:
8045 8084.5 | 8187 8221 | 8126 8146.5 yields -0.14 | 11.9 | 11.8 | 11.5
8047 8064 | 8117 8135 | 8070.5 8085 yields -0.22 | 11.9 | 12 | 11.8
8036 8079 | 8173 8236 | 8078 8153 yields -0.77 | 11.8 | 11.8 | 11.5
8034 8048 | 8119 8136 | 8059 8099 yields -0.37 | 11.8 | 11.9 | 11.9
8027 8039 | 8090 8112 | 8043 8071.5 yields 0.05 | 11.8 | 11.8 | 11.8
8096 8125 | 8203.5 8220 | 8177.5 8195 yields 0.12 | 11.8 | 11.5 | 11.5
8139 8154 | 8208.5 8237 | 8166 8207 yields -0.16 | 11.5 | 11.5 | 11.5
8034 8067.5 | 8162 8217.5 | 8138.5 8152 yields 0.16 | 11.8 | 11.5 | 11.6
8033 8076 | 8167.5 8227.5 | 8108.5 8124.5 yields -0.02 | 11.8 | 11.7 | 11.5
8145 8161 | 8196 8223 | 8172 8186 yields -0.10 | 11.6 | 11.6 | 11.5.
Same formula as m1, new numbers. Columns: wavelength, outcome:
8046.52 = 11.33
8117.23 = 11.73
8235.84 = 11.65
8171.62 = 11.65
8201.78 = 11.37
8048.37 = 11.66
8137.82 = 11.67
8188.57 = 11.4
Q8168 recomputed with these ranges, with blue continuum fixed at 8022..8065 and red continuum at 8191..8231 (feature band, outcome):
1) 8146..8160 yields 0.00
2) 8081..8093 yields -0.03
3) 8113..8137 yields -0.01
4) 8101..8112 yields -0.01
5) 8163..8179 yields -0.02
